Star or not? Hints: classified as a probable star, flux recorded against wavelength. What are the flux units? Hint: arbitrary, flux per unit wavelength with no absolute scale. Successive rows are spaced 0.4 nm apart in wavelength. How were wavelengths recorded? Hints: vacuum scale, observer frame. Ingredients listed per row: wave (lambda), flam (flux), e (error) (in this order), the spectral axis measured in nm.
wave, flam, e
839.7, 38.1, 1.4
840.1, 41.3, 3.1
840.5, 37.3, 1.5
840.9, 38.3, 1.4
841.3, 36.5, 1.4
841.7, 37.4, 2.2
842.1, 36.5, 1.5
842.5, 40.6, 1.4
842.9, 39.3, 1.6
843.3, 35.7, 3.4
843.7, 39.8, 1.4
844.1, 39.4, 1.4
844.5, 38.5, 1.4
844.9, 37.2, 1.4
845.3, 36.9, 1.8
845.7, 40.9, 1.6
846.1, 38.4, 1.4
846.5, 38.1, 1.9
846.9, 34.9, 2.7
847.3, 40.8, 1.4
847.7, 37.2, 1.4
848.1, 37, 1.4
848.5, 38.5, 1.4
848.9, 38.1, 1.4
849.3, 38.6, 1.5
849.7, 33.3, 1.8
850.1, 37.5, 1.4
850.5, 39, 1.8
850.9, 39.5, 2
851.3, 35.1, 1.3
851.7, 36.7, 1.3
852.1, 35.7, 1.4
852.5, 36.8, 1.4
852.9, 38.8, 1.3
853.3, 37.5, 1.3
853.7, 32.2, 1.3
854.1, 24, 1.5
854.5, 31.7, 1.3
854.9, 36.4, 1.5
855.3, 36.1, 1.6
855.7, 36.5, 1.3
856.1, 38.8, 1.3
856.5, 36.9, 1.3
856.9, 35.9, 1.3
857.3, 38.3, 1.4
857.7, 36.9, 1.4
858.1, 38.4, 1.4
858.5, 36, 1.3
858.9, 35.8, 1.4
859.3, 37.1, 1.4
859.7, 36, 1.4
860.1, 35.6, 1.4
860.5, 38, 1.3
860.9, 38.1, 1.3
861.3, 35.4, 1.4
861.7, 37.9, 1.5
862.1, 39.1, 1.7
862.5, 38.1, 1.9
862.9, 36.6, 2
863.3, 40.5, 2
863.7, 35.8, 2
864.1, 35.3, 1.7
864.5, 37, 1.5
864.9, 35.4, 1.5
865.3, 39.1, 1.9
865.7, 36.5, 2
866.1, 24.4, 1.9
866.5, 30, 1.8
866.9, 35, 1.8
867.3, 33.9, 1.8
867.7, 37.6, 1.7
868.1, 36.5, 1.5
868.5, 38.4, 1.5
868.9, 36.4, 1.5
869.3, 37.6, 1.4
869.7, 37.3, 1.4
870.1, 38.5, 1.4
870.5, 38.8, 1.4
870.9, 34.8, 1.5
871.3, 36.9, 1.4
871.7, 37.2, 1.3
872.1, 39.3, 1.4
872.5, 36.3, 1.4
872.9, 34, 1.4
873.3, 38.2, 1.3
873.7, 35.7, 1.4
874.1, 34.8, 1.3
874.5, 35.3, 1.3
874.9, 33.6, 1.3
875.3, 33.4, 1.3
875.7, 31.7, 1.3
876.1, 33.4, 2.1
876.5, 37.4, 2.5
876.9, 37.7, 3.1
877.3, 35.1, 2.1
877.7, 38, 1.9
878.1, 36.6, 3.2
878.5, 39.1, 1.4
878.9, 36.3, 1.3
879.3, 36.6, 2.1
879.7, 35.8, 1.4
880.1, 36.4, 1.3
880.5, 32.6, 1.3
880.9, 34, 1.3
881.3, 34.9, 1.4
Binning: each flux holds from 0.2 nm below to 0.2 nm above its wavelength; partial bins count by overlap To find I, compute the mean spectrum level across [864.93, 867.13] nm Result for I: 33.2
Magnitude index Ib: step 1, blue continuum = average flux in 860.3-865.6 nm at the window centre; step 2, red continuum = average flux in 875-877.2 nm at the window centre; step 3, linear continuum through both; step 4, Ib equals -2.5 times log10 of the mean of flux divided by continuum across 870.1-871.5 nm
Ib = -0.04 mag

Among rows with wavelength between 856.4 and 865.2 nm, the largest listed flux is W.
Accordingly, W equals 40.5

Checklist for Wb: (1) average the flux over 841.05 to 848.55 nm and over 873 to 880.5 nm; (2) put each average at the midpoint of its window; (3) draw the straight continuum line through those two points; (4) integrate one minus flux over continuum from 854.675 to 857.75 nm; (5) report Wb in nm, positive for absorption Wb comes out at 0.02 nm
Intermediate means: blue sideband 38.1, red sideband 35.7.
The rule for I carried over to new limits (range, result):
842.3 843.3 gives 39.1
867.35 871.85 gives 37.2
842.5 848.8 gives 38.2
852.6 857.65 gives 35.3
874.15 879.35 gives 35.7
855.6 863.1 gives 37.1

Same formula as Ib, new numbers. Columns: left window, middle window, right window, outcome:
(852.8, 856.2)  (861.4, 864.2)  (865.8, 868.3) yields -0.125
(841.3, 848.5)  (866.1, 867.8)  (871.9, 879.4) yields 0.118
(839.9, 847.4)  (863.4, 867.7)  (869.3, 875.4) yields 0.069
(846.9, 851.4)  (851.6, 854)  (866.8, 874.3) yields 0.051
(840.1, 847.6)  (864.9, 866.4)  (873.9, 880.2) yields 0.099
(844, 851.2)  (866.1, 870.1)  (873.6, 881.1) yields 0.024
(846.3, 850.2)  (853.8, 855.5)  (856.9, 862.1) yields 0.161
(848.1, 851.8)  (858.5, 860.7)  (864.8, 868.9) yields -0.018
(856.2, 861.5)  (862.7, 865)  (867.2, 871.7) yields 0.003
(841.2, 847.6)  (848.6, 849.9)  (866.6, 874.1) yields 0.032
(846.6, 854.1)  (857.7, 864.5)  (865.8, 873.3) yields -0.026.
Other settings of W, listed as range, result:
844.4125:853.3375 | 40.9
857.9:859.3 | 38.4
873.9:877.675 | 37.7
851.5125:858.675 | 38.8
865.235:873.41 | 39.3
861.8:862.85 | 39.1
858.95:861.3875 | 38.1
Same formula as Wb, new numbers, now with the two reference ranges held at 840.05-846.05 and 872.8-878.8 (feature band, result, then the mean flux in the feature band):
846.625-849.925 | 0.05 nm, 37.3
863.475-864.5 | 0.02 nm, 36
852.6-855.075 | 0.26 nm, 33.5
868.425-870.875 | -0.10 nm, 37.6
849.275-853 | 0.07 nm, 37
